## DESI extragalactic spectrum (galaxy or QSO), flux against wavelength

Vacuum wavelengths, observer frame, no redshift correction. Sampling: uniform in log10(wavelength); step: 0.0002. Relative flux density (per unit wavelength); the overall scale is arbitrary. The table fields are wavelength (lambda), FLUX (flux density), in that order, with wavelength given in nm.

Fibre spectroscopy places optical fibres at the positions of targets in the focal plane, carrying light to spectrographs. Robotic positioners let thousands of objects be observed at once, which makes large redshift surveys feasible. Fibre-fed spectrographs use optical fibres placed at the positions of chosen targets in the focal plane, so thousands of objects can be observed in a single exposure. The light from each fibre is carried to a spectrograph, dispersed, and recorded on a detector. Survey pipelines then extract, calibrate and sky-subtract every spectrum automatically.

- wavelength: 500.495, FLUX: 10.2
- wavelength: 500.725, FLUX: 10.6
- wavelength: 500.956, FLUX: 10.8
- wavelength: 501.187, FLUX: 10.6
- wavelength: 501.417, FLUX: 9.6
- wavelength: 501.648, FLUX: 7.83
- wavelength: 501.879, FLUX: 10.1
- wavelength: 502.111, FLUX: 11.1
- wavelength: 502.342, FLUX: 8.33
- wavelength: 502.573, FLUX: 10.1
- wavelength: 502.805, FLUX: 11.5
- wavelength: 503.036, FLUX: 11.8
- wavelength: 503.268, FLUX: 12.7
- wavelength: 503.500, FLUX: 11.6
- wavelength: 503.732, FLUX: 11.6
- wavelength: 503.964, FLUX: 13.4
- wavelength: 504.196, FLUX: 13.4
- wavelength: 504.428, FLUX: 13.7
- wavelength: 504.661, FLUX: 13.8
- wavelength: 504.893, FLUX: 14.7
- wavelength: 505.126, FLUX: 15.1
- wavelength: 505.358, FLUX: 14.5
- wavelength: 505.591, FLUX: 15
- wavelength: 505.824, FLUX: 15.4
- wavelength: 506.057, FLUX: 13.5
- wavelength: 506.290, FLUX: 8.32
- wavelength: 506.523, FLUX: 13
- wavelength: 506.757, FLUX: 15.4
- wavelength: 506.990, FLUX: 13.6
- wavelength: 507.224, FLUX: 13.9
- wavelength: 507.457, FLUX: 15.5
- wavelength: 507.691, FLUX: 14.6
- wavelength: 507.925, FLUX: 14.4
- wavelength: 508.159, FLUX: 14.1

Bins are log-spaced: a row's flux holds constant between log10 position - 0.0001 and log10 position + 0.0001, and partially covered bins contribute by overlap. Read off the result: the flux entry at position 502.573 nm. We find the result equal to 10.1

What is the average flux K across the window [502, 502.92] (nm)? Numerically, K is 10.3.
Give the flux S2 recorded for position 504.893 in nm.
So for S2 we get 14.7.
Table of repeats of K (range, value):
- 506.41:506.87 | 14.2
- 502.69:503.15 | 11.7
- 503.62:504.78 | 13.2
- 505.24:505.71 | 14.8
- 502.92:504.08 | 12.2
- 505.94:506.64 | 11.6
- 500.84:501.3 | 10.7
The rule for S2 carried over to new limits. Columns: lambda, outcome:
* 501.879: 10.1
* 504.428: 13.7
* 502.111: 11.1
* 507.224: 13.9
